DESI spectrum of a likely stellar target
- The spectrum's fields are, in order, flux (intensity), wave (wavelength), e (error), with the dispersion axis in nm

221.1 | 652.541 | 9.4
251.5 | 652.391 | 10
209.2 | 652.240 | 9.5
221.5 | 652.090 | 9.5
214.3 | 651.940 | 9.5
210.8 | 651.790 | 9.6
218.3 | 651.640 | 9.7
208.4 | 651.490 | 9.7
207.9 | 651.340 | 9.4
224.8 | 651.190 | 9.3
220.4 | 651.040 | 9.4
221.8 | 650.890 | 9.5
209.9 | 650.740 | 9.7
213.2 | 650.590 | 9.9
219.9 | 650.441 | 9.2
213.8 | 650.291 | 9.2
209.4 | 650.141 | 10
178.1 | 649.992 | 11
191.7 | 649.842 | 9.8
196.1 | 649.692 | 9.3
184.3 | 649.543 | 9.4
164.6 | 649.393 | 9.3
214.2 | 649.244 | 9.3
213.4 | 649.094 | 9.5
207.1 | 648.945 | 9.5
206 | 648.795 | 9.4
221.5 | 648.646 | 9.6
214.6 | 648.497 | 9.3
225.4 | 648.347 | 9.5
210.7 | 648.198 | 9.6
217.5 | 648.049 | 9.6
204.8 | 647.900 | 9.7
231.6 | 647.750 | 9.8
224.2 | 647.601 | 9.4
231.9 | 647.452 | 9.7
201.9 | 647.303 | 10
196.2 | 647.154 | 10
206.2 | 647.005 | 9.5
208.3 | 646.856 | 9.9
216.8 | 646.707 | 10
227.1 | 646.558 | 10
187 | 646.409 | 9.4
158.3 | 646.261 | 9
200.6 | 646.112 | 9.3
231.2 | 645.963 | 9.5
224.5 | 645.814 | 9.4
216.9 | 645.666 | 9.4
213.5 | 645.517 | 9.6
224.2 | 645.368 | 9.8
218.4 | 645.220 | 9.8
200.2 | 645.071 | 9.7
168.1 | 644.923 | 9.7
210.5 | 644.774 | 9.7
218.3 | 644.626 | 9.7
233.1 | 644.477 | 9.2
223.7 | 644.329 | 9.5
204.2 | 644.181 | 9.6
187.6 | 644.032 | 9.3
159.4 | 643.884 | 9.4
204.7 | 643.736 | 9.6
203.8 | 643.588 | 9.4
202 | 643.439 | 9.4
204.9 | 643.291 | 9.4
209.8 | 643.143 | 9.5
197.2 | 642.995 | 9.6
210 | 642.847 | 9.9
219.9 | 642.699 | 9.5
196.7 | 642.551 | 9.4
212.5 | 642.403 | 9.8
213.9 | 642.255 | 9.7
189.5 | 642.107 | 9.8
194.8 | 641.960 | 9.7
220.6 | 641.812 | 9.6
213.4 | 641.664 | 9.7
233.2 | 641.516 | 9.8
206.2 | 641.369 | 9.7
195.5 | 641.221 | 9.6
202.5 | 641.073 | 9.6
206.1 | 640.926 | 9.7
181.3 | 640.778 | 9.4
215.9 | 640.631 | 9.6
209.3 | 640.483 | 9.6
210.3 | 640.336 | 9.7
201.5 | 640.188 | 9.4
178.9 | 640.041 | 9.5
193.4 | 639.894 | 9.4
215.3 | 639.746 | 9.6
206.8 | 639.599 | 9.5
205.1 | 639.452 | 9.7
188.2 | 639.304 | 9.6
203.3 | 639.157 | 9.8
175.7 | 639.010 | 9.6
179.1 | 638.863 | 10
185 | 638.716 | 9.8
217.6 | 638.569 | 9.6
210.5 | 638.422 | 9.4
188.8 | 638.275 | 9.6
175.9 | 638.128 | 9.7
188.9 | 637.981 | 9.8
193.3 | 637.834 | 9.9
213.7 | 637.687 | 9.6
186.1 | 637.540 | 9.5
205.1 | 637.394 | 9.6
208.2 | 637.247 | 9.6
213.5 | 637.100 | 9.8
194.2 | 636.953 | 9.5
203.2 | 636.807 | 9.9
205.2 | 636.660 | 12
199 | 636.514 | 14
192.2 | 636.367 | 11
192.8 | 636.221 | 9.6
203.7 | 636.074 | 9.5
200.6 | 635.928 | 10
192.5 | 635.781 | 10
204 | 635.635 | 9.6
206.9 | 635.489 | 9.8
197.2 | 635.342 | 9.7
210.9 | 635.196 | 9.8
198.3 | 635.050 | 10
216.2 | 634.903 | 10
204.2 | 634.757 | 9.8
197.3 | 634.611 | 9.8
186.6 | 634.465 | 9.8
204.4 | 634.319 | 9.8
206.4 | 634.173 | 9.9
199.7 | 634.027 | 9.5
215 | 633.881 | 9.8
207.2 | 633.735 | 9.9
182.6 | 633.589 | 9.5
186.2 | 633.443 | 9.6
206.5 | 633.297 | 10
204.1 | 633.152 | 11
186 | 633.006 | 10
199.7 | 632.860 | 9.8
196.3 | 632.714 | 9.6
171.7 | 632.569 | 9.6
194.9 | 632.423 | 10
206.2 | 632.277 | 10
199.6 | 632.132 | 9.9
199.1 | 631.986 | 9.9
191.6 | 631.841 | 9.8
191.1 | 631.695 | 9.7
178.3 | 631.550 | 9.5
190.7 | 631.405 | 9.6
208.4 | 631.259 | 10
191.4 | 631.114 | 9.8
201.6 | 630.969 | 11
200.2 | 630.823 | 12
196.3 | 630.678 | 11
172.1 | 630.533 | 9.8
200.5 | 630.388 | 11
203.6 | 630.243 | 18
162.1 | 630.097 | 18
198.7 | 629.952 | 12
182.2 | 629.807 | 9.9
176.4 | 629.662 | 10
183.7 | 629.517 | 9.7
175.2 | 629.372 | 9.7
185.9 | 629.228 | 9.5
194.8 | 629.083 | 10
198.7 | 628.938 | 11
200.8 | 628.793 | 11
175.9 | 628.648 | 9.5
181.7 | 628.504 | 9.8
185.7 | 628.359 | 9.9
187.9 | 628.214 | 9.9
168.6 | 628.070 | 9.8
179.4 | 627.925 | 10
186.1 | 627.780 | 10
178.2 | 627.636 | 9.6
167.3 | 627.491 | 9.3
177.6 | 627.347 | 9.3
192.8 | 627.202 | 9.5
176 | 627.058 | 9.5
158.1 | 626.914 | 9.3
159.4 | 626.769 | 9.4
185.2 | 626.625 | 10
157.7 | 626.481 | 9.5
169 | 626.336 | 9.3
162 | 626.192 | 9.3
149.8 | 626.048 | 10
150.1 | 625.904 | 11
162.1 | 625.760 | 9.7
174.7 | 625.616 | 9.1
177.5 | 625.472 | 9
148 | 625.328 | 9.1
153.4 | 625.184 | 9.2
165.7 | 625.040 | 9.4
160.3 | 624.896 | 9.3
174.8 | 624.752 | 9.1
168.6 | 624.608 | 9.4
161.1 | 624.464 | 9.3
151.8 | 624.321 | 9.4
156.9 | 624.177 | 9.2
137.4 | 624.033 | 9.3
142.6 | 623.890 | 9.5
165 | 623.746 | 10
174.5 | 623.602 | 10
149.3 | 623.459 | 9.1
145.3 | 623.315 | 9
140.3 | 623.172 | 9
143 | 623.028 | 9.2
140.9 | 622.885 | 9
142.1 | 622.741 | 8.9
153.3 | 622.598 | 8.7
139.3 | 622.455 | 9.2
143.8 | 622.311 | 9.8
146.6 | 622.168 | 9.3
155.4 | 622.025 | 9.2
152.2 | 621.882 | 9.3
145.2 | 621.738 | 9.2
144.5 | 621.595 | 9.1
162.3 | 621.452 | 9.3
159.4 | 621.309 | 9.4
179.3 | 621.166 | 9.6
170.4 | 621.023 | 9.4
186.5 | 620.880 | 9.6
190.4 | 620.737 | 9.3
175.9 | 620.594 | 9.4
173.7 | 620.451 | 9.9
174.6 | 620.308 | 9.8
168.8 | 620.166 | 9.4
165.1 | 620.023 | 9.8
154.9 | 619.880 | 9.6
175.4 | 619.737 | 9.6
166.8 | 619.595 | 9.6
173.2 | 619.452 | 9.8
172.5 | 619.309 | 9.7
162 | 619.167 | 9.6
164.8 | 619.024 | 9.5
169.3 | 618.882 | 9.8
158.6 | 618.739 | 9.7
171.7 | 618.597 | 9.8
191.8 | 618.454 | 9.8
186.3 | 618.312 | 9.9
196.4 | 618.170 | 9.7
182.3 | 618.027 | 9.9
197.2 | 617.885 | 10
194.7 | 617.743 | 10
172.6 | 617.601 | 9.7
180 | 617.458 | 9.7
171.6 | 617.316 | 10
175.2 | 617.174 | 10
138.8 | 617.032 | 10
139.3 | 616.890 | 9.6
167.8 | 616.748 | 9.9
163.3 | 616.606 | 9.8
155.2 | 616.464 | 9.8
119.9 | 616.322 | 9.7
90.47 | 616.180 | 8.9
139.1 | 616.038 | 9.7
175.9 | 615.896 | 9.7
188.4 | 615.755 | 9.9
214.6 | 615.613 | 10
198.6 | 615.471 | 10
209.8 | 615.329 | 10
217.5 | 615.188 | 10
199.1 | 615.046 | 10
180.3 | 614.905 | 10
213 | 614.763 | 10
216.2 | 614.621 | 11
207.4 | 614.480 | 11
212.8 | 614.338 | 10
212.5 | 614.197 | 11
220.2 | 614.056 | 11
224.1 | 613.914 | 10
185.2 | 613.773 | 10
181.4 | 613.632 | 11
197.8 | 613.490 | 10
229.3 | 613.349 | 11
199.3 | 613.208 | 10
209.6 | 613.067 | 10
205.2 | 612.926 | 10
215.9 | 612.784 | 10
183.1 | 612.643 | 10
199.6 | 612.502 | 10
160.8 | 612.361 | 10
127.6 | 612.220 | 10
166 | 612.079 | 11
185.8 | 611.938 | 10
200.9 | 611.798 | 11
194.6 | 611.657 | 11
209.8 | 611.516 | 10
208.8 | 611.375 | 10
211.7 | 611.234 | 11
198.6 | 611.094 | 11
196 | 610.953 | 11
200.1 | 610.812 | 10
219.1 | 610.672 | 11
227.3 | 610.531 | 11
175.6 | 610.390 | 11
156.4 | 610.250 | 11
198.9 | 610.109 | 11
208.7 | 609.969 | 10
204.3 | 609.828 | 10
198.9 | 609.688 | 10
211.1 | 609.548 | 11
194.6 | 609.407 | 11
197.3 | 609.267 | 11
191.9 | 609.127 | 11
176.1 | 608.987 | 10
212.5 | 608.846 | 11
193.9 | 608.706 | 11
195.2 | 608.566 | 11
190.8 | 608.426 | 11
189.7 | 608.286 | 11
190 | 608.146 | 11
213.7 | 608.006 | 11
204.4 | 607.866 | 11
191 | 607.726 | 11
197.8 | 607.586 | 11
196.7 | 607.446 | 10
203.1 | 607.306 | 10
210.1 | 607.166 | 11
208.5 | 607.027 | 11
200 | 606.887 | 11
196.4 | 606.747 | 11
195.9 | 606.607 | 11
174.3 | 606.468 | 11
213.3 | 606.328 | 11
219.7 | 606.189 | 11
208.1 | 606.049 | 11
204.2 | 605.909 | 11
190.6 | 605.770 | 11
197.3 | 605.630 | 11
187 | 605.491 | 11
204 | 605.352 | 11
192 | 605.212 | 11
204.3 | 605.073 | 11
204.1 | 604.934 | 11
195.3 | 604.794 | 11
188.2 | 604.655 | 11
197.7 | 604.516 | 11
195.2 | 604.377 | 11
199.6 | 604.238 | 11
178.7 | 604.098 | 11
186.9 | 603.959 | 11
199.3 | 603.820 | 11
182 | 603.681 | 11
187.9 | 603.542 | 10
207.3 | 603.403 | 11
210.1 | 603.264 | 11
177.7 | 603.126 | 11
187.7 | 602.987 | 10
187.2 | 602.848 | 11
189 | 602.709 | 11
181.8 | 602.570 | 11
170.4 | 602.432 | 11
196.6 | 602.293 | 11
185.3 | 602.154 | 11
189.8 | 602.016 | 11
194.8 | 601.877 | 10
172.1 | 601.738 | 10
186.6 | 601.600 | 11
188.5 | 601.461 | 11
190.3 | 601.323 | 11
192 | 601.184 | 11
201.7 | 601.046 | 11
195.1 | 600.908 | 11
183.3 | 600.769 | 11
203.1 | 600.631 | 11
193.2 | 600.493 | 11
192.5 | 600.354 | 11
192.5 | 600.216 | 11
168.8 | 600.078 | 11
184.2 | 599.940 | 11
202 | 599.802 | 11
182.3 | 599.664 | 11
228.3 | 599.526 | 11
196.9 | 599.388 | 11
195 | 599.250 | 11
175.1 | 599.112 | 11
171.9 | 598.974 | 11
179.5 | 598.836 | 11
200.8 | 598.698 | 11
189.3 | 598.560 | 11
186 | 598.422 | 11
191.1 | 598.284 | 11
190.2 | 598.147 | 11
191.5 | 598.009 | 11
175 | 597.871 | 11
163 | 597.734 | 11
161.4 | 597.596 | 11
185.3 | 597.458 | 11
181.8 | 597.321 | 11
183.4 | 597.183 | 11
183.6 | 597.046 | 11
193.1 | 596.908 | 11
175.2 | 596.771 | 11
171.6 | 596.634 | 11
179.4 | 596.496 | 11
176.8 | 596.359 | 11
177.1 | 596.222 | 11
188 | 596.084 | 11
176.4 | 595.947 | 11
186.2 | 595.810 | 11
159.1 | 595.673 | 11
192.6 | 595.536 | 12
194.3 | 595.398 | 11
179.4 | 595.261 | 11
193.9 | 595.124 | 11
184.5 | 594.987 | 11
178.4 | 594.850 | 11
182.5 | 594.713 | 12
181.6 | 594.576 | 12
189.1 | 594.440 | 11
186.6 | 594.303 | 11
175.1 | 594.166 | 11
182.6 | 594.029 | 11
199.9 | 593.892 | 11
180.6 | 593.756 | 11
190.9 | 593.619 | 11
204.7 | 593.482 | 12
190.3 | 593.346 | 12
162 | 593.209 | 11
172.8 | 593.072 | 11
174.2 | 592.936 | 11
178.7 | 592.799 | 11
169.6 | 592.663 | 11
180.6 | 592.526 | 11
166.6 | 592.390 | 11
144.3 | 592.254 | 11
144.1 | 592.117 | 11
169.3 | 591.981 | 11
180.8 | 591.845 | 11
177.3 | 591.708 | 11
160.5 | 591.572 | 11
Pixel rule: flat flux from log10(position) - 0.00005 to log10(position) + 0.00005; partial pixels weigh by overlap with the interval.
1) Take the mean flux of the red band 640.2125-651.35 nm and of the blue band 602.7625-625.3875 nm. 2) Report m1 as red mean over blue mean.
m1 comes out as 1.1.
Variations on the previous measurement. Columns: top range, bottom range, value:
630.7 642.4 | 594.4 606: 1.06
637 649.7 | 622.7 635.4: 1.14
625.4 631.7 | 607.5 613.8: 0.92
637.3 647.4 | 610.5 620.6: 1.10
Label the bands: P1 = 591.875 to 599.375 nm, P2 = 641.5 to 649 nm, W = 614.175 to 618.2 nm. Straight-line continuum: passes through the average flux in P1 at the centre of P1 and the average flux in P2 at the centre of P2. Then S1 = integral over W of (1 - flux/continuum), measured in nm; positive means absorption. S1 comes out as 0.26 nm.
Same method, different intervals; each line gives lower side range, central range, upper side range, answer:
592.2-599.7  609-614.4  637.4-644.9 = -0.242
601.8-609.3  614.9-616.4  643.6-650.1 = 0.170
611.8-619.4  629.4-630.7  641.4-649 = 0.069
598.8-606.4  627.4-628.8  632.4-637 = 0.124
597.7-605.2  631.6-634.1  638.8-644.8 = 0.053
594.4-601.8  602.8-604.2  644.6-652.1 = -0.020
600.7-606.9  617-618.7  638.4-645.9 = 0.144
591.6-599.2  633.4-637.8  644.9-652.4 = 0.032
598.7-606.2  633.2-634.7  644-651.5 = 0.034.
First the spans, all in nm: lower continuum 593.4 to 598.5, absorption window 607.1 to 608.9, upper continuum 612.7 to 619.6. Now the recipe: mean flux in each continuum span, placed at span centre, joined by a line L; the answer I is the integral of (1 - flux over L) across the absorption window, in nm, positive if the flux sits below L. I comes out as -0.150 nm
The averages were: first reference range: 183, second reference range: 184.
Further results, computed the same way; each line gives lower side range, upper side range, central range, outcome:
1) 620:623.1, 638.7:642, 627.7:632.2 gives -0.26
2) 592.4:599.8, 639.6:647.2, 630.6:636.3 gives 0.08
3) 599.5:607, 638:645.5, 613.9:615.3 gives -0.10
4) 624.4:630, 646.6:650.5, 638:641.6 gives -0.09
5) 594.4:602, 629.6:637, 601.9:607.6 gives -0.23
